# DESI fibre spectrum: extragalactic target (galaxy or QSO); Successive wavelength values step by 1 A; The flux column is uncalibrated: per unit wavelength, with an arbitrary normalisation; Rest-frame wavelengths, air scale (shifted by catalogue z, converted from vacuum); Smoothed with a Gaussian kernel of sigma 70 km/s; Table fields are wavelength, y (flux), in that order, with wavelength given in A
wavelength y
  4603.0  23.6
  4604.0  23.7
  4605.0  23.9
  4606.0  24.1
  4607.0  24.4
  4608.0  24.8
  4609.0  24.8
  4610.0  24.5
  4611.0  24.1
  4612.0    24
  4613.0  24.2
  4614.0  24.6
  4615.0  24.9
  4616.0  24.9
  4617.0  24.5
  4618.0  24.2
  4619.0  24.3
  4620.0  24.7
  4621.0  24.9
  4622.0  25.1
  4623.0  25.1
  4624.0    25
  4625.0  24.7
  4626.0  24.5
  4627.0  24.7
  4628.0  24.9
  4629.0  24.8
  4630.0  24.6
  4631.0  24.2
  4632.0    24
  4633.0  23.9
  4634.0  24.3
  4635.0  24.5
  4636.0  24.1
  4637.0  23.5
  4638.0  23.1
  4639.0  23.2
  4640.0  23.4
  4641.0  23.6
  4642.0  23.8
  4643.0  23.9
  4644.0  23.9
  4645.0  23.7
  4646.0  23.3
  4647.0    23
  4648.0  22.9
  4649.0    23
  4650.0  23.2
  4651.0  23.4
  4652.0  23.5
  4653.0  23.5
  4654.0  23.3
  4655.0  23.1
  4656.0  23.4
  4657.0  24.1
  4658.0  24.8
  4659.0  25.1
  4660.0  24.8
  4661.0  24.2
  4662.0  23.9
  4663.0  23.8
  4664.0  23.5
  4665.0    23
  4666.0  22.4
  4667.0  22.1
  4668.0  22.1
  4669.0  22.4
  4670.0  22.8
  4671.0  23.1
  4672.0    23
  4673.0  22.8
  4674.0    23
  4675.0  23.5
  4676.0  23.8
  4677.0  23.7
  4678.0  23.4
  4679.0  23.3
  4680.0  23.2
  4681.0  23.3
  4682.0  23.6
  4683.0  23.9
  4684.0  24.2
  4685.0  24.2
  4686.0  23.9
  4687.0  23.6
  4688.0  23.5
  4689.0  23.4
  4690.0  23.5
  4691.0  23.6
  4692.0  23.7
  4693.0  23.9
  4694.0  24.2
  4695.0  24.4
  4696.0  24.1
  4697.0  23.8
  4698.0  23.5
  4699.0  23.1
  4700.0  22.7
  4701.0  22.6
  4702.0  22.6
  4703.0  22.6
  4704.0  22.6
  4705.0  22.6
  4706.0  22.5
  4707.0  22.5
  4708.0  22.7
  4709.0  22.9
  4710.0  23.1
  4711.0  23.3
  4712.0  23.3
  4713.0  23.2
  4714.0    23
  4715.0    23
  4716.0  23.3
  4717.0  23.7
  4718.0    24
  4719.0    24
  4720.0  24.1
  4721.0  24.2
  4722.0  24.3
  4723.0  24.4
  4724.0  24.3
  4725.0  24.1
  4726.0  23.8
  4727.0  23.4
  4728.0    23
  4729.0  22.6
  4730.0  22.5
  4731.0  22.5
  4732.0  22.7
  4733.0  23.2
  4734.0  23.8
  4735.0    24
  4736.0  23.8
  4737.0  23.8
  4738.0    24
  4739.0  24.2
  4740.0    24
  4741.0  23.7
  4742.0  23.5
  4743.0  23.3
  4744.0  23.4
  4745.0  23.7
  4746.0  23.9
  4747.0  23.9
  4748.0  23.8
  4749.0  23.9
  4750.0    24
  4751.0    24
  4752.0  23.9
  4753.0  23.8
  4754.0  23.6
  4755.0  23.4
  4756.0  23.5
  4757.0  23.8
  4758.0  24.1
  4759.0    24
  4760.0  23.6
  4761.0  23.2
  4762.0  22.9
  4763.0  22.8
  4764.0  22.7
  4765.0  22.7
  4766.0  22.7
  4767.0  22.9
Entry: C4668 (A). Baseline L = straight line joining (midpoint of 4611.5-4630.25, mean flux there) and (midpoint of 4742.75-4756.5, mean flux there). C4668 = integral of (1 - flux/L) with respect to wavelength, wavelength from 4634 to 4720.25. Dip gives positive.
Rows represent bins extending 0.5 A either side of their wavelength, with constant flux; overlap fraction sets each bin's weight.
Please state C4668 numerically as 2.97 A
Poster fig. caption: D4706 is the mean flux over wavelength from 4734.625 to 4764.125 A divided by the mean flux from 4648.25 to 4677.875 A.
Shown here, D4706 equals 1.01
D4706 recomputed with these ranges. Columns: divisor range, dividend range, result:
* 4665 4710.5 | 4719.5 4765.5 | 1.02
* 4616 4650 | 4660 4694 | 0.97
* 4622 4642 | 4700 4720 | 0.95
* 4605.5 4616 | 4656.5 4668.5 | 0.97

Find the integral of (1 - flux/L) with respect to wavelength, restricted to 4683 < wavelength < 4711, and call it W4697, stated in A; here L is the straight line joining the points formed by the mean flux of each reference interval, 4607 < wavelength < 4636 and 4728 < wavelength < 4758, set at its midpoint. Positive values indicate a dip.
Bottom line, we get 0.7 A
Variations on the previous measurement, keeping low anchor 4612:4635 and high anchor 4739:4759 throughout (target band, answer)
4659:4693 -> 1.1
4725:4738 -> 0.3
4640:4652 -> 0.5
